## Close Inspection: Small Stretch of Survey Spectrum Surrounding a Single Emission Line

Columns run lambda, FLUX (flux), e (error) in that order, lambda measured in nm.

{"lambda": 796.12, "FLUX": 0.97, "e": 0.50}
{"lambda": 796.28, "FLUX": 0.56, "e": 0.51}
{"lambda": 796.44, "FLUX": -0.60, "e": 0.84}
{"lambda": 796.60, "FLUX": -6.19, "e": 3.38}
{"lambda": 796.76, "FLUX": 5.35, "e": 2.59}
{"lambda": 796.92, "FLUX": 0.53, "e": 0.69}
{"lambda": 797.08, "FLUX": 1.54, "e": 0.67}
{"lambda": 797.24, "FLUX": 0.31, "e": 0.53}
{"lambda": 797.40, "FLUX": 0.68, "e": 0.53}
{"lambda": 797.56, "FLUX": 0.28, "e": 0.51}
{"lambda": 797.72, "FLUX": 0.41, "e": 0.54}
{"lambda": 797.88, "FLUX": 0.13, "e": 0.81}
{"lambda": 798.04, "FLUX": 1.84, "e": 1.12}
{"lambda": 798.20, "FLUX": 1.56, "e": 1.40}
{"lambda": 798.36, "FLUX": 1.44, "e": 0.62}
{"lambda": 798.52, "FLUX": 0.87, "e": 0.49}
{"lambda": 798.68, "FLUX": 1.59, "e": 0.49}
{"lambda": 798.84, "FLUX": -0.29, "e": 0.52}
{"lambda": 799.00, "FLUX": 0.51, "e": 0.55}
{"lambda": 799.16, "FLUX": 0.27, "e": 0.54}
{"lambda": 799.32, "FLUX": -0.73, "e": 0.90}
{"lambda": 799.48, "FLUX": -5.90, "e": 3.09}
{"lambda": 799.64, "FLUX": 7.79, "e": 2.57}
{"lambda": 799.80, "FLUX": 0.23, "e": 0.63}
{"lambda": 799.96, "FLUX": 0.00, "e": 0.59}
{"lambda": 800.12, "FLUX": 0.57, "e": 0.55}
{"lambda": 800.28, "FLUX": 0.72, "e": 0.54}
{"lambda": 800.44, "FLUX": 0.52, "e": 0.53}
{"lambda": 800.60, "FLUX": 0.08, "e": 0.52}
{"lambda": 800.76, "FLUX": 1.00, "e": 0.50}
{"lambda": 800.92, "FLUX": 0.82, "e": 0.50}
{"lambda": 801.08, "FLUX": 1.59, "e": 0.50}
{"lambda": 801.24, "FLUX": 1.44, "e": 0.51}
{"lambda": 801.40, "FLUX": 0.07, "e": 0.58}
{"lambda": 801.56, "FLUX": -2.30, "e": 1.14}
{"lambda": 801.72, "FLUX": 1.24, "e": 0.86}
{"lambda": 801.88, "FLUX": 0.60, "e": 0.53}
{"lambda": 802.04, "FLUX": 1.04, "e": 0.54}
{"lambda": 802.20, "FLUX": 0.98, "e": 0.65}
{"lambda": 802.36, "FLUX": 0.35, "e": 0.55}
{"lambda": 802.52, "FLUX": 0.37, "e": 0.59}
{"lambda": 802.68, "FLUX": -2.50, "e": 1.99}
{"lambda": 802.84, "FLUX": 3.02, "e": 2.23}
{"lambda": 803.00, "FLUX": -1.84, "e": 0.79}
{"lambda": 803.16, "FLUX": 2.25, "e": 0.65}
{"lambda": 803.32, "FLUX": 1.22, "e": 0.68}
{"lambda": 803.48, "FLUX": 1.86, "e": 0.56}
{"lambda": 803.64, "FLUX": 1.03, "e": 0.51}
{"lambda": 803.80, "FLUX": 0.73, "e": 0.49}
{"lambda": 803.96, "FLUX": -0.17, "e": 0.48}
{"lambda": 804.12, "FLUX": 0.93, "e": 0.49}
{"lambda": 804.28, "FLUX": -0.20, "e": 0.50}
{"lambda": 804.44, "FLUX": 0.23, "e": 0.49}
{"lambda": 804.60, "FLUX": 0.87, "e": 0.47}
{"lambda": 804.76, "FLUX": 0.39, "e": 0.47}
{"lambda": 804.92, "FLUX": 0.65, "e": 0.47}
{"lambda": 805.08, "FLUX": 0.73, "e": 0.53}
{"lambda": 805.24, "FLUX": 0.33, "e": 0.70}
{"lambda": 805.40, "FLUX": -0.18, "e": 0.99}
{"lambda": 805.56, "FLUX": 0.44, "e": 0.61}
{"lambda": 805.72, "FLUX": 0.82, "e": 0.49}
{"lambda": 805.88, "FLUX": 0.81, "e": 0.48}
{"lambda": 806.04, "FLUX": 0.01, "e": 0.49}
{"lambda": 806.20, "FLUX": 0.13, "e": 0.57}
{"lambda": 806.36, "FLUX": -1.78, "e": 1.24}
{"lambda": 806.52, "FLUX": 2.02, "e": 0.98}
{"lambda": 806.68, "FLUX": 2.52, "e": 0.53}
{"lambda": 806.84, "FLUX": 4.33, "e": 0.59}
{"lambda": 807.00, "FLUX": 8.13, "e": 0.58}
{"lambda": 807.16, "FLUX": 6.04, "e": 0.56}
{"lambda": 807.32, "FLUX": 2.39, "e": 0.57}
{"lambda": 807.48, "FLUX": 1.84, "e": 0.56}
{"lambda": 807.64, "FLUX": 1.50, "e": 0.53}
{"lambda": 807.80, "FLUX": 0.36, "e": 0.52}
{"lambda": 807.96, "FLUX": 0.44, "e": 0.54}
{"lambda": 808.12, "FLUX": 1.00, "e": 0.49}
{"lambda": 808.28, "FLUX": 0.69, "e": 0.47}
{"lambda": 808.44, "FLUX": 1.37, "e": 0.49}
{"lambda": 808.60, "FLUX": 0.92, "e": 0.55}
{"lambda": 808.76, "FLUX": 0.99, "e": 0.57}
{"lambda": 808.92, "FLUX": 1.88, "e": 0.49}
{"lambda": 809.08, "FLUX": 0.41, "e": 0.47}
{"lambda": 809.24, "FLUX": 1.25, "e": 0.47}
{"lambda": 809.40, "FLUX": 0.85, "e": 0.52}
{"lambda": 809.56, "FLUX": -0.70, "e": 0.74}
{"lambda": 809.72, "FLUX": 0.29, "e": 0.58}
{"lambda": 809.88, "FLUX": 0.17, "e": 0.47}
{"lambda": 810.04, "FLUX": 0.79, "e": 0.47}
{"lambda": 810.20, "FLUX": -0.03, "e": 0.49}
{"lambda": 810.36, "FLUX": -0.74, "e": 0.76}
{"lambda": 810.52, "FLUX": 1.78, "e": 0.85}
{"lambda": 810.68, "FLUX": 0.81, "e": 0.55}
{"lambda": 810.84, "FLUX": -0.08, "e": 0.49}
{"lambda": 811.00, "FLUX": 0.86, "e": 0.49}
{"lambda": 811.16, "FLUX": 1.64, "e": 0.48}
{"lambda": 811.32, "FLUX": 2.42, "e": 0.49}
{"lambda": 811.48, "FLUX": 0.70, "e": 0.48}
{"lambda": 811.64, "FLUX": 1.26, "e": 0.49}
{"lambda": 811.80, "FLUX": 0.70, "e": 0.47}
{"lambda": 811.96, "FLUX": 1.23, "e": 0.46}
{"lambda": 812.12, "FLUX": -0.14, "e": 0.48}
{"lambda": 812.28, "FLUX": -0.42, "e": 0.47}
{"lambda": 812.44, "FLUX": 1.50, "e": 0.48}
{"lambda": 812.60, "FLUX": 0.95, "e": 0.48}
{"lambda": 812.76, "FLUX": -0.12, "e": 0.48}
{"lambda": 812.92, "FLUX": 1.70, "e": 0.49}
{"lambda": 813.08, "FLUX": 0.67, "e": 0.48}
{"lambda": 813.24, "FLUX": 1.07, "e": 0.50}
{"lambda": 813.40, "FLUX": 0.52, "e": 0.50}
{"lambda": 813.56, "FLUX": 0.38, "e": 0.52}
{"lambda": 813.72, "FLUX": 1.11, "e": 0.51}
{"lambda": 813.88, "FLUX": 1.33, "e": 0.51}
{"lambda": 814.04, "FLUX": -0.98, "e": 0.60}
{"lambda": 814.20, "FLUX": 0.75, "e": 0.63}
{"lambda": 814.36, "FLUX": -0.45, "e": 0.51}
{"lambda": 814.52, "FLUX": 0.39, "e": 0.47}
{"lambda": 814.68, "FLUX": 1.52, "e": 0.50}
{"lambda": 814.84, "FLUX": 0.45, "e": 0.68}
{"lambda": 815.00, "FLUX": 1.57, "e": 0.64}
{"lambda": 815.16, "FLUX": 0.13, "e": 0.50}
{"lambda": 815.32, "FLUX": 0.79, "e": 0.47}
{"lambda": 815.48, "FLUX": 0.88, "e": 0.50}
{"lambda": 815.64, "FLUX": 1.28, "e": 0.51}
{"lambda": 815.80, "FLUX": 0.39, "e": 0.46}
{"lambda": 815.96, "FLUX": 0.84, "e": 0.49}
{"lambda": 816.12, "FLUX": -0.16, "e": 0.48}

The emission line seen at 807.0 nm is H-gamma 4340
